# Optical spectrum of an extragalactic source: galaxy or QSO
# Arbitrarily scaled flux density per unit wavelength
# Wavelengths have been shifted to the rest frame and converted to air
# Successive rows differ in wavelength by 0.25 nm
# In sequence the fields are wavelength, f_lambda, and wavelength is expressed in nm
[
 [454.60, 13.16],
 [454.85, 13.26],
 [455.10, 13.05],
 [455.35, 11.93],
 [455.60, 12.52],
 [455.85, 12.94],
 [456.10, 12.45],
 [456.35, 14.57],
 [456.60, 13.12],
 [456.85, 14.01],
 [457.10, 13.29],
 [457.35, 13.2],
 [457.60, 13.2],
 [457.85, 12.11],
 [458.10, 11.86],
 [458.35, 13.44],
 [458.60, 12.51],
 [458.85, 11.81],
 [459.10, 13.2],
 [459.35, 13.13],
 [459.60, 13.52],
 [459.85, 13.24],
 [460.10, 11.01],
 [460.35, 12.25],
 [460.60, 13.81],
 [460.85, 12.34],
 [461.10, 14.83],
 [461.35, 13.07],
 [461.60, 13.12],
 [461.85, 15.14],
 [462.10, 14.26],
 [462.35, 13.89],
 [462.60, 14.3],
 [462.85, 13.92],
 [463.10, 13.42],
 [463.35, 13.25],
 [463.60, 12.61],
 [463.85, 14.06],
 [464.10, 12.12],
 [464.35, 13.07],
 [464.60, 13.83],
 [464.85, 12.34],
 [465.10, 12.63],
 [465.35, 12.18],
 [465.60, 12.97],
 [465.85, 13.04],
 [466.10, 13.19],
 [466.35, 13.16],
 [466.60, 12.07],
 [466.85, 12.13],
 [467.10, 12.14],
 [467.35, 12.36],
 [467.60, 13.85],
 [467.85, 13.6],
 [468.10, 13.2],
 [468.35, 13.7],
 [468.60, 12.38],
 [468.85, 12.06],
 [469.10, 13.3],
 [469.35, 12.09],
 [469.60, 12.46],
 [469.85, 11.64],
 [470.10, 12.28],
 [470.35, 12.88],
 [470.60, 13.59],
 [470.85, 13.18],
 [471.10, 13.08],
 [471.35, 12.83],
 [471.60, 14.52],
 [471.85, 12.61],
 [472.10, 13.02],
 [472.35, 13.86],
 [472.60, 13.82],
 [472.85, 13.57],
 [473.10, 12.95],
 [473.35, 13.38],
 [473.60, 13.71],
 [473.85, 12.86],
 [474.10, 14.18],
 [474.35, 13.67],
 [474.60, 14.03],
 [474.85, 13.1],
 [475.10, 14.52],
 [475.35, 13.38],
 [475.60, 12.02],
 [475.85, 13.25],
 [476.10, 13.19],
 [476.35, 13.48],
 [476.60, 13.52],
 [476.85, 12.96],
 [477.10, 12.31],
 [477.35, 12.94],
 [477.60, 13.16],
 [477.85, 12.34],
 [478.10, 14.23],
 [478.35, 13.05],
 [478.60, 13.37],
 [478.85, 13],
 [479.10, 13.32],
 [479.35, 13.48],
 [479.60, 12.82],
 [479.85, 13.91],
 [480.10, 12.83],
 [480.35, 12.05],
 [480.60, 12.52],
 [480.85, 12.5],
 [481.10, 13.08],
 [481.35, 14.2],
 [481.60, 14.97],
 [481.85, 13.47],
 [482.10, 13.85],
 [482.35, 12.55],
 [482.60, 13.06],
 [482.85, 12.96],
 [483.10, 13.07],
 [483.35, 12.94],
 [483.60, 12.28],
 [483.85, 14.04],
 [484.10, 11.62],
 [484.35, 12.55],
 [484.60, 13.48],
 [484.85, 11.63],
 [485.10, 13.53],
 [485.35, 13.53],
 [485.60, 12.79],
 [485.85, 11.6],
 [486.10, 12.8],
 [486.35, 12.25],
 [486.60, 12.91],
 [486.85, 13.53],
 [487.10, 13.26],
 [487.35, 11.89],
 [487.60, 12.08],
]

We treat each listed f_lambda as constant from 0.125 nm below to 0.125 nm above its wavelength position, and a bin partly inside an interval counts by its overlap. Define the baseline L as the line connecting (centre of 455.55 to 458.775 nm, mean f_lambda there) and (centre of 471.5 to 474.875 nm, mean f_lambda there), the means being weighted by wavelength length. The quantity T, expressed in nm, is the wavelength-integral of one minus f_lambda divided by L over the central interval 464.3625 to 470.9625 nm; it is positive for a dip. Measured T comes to 0.28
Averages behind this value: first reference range 13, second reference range 13.5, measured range 12.8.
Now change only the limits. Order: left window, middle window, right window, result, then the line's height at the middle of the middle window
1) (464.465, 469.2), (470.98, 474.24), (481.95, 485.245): -0.14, 12.9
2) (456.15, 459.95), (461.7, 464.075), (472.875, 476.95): -0.11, 13.2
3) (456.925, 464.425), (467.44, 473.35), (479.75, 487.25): 0.01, 13.1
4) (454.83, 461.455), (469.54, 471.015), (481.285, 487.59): 0.03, 13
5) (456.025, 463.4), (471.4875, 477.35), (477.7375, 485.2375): -0.10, 13.1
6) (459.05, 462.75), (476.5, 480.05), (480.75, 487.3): -0.01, 13.1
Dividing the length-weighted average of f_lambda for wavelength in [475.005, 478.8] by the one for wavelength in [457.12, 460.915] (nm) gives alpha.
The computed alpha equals 1.03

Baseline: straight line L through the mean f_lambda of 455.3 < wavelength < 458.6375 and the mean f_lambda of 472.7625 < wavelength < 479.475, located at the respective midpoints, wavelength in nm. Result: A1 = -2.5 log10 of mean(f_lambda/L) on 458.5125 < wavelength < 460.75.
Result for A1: 0.03 mag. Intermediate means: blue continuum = 13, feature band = 12.7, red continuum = 13.3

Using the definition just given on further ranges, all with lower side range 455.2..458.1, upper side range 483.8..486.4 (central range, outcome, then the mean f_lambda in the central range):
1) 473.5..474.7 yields -0.072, 13.7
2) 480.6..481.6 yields -0.054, 13.4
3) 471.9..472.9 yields -0.056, 13.5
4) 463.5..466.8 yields 0.003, 12.9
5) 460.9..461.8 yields -0.061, 13.7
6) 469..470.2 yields 0.044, 12.3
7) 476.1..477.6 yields -0.025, 13.1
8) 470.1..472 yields -0.029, 13.2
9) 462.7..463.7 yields -0.036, 13.3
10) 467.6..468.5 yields -0.054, 13.5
